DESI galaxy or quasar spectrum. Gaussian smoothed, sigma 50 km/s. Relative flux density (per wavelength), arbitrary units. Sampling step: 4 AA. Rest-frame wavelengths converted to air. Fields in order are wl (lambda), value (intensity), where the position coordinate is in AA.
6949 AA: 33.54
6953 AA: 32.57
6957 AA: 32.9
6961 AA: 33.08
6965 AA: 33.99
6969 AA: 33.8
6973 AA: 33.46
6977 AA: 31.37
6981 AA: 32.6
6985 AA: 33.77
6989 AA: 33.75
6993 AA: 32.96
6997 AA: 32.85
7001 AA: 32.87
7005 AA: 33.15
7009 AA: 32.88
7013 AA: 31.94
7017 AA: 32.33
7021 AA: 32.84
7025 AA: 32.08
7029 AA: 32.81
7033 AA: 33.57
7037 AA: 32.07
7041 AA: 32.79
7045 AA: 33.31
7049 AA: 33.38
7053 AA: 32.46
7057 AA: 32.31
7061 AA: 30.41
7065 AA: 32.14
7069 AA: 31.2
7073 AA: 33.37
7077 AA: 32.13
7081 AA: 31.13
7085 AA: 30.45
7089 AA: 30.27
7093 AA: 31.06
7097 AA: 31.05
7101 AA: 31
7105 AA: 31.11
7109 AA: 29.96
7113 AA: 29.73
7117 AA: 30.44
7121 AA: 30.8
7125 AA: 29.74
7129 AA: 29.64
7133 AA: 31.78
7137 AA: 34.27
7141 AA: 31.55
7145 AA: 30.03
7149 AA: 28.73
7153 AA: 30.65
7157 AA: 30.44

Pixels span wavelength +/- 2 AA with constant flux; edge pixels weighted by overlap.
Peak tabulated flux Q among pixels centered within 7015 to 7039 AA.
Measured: 33.57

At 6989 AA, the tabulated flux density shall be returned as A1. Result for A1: 33.75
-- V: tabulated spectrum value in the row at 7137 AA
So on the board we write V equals 34.27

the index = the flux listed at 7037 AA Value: 32.07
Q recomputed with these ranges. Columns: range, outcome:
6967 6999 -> 33.8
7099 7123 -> 31.11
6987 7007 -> 33.75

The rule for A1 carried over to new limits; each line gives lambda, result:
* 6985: 33.77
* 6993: 32.96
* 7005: 33.15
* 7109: 29.96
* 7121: 30.8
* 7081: 31.13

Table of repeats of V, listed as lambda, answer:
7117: 30.44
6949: 33.54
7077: 32.13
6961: 33.08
